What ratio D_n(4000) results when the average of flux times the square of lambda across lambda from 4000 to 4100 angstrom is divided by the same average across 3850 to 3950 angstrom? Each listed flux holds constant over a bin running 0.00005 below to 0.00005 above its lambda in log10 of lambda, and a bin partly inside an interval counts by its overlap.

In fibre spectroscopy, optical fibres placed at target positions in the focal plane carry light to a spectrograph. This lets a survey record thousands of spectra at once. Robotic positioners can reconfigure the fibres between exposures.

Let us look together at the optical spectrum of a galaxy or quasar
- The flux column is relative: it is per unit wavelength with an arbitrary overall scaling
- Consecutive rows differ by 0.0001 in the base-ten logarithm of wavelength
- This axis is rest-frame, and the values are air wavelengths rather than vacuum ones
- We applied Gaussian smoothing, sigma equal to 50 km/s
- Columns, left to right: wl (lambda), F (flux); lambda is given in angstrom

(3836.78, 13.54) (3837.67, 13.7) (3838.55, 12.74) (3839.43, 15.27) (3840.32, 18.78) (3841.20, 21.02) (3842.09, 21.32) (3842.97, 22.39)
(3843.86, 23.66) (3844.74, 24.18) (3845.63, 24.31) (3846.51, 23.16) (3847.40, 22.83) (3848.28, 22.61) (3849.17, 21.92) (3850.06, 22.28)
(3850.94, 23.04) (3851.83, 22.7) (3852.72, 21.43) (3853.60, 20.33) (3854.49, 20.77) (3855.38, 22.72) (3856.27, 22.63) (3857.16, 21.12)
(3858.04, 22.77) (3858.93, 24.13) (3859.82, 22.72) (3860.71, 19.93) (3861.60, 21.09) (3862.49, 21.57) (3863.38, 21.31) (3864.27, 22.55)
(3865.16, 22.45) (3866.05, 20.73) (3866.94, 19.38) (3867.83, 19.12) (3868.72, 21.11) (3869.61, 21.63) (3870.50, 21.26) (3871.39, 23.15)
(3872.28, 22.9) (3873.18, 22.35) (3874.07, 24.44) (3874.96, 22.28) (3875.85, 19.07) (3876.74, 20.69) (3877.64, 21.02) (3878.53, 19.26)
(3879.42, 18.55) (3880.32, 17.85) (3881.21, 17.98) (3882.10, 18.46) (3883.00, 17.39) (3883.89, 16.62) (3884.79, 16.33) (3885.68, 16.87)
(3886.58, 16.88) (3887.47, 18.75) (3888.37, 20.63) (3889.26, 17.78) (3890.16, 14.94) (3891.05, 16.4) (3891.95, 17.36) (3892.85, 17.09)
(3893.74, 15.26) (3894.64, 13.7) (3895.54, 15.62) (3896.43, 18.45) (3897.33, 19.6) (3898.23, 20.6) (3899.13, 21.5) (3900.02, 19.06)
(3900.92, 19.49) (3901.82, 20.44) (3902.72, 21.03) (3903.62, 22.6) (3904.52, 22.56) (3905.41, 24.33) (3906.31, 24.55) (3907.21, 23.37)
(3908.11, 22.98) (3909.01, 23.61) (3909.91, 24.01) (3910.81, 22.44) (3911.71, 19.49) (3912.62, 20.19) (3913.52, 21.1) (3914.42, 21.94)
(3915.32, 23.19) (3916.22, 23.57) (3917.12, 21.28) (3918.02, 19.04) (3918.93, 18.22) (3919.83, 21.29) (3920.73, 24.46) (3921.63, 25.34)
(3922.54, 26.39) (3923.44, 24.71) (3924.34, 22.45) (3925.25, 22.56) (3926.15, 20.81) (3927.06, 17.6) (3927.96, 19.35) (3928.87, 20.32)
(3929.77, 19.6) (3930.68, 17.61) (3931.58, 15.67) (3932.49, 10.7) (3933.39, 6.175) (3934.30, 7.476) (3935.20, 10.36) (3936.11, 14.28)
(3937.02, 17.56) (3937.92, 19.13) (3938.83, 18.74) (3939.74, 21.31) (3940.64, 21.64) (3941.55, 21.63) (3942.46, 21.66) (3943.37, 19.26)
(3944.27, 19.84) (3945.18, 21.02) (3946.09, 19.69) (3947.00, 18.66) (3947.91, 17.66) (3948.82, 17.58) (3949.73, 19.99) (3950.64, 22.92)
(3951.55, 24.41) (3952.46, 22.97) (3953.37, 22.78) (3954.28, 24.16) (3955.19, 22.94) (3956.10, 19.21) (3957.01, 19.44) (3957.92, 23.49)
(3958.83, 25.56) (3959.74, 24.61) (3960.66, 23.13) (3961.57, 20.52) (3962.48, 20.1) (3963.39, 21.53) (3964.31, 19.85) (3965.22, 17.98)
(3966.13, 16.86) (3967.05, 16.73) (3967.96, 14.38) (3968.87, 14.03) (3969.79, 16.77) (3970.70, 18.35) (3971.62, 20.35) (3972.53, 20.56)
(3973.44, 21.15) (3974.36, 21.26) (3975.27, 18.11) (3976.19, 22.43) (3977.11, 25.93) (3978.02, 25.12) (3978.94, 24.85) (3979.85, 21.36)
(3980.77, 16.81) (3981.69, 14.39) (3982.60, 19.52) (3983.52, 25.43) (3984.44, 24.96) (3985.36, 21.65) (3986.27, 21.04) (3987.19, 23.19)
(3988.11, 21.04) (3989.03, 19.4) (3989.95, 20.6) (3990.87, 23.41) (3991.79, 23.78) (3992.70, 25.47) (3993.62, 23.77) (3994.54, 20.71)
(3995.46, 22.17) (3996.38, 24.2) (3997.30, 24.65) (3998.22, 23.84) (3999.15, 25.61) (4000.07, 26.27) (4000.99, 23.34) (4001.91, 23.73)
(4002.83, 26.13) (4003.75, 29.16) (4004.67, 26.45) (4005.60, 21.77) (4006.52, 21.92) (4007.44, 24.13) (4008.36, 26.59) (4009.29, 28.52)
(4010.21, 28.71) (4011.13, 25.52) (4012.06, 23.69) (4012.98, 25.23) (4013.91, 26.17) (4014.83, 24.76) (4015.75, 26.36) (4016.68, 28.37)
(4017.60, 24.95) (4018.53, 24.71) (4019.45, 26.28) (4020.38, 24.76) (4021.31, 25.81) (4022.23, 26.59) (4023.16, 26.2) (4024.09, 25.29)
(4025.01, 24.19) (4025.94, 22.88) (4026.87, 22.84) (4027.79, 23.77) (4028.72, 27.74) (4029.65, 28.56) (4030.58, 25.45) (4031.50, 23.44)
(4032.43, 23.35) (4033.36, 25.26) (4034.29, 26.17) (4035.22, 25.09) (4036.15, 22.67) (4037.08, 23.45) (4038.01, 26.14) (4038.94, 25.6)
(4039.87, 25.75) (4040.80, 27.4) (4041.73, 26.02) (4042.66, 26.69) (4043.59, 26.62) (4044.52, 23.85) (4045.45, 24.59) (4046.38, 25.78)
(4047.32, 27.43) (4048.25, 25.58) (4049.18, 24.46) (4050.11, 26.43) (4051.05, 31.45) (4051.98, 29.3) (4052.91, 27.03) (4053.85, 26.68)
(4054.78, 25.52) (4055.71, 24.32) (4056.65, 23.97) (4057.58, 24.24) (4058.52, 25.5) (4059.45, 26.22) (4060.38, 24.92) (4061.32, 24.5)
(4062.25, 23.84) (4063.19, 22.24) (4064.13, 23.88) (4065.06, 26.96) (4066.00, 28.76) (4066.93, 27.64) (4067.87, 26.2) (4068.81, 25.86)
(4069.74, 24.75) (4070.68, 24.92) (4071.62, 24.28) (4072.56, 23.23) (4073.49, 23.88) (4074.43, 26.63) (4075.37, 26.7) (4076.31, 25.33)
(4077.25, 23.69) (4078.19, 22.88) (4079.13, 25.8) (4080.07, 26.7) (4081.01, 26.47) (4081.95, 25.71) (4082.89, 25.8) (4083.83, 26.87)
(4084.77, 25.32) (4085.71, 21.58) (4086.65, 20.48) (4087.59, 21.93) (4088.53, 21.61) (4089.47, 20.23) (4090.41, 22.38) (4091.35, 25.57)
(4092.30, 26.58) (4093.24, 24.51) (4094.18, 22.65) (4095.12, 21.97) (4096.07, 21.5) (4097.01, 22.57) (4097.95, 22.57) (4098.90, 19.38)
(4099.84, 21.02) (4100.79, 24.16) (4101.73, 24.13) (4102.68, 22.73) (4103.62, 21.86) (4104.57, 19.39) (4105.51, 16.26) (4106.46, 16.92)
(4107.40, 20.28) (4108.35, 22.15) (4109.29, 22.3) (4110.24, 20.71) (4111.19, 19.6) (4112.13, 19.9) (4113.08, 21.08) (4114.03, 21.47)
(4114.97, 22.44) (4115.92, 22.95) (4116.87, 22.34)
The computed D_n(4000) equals 1.4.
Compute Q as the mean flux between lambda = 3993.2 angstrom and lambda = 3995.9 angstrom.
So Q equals 22.2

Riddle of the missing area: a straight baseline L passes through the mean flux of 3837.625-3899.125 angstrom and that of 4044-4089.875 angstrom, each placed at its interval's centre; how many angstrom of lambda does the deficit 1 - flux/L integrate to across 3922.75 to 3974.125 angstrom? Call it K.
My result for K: 6.5 angstrom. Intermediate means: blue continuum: 20.1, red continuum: 25.1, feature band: 19.3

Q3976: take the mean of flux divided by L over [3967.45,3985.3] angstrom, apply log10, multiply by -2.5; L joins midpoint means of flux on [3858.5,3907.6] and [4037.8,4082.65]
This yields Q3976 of 0.13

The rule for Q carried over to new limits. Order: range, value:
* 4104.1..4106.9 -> 17.5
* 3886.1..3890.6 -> 17.8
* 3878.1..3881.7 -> 18.4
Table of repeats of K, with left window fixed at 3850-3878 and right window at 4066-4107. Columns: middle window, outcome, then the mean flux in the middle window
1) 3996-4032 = -3.8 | 25.3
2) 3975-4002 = 0.2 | 22.6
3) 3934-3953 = 2.8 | 19.1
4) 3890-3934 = 4.0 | 20.1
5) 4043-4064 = -2.1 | 25.6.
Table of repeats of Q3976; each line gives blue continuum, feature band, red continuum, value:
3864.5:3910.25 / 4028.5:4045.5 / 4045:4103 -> -0.08 mag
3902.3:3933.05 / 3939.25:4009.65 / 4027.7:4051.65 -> 0.08 mag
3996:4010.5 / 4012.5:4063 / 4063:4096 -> -0.03 mag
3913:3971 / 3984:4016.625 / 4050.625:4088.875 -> -0.09 mag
